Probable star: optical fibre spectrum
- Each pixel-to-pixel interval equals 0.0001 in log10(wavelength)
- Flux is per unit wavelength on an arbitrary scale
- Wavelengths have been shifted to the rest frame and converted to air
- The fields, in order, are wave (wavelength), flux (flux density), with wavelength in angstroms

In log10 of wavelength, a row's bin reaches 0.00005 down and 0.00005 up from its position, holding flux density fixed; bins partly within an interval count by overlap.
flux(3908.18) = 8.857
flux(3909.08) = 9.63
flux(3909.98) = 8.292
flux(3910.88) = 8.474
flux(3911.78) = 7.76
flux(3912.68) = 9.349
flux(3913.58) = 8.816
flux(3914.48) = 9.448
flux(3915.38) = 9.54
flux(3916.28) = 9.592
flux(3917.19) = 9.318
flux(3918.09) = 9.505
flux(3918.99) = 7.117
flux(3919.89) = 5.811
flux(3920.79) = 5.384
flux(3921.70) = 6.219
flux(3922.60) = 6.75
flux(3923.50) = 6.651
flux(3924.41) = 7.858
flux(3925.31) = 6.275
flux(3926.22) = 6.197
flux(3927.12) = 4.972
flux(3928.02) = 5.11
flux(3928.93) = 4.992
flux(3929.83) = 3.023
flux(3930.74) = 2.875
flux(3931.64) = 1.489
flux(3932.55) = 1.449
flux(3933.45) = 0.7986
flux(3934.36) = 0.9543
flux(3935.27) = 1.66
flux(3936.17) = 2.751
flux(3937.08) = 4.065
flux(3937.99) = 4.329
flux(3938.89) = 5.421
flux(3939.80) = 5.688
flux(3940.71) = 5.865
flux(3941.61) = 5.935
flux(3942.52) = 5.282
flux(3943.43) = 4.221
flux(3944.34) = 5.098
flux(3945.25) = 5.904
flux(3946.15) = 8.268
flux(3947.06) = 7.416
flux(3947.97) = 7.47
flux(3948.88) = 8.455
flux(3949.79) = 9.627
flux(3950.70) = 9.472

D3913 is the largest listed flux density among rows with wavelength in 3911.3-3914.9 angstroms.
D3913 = 9.448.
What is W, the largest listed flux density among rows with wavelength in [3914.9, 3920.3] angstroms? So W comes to 9.592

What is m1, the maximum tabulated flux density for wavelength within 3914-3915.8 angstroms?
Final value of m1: 9.54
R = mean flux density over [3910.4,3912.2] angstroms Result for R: 8.13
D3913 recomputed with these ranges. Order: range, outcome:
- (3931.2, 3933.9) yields 1.489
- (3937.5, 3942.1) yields 5.935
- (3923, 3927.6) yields 7.858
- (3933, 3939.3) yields 5.421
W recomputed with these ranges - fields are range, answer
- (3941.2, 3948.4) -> 8.268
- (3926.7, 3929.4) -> 5.11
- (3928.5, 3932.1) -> 4.992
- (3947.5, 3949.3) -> 8.455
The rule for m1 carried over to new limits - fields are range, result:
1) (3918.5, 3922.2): 7.117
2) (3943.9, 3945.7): 5.904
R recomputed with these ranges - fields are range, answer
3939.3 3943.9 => 5.39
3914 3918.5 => 9.47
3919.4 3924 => 6.18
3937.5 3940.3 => 5.14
